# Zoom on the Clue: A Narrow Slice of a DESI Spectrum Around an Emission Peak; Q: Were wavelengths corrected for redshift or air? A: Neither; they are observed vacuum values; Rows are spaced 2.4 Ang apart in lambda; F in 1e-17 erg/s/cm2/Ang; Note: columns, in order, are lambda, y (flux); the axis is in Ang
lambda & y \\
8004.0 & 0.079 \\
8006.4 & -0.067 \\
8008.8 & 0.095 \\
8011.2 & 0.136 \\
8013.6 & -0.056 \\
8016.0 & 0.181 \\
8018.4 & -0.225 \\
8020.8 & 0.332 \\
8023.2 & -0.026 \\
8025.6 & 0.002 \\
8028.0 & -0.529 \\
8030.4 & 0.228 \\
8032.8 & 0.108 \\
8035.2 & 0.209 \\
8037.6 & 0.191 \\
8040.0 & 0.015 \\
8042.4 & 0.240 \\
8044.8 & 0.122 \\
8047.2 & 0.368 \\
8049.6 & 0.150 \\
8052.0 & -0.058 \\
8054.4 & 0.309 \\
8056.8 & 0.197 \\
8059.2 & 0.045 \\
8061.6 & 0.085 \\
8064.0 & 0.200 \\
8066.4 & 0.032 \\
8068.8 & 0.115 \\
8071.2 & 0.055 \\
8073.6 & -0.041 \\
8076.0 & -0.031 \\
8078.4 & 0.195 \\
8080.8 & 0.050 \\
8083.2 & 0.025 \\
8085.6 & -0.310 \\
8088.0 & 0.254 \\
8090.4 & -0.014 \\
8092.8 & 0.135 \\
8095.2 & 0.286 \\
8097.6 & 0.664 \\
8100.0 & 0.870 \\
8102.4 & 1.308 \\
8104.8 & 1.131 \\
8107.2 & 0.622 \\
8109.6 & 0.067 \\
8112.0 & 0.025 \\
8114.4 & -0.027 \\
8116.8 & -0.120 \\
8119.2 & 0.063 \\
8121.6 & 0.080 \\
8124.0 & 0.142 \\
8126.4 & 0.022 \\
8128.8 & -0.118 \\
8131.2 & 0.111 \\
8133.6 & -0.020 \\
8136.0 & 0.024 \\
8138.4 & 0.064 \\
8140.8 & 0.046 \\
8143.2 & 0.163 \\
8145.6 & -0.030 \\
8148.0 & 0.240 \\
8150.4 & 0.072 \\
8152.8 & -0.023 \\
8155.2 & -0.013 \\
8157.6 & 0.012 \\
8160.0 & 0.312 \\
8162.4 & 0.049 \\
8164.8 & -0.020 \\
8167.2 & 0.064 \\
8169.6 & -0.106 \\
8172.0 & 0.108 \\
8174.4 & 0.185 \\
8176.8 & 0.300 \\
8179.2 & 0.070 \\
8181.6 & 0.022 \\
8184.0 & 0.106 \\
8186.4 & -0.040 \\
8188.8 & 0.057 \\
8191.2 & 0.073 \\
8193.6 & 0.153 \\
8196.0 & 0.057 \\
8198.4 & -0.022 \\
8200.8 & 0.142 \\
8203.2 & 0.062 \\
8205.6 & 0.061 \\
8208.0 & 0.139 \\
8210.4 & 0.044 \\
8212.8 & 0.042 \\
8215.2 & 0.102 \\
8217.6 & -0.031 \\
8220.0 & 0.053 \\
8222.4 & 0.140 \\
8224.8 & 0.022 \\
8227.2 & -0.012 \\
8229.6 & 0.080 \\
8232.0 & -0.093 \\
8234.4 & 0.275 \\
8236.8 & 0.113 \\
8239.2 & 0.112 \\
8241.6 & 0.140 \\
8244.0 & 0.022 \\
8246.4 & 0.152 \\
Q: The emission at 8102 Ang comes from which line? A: [O II]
